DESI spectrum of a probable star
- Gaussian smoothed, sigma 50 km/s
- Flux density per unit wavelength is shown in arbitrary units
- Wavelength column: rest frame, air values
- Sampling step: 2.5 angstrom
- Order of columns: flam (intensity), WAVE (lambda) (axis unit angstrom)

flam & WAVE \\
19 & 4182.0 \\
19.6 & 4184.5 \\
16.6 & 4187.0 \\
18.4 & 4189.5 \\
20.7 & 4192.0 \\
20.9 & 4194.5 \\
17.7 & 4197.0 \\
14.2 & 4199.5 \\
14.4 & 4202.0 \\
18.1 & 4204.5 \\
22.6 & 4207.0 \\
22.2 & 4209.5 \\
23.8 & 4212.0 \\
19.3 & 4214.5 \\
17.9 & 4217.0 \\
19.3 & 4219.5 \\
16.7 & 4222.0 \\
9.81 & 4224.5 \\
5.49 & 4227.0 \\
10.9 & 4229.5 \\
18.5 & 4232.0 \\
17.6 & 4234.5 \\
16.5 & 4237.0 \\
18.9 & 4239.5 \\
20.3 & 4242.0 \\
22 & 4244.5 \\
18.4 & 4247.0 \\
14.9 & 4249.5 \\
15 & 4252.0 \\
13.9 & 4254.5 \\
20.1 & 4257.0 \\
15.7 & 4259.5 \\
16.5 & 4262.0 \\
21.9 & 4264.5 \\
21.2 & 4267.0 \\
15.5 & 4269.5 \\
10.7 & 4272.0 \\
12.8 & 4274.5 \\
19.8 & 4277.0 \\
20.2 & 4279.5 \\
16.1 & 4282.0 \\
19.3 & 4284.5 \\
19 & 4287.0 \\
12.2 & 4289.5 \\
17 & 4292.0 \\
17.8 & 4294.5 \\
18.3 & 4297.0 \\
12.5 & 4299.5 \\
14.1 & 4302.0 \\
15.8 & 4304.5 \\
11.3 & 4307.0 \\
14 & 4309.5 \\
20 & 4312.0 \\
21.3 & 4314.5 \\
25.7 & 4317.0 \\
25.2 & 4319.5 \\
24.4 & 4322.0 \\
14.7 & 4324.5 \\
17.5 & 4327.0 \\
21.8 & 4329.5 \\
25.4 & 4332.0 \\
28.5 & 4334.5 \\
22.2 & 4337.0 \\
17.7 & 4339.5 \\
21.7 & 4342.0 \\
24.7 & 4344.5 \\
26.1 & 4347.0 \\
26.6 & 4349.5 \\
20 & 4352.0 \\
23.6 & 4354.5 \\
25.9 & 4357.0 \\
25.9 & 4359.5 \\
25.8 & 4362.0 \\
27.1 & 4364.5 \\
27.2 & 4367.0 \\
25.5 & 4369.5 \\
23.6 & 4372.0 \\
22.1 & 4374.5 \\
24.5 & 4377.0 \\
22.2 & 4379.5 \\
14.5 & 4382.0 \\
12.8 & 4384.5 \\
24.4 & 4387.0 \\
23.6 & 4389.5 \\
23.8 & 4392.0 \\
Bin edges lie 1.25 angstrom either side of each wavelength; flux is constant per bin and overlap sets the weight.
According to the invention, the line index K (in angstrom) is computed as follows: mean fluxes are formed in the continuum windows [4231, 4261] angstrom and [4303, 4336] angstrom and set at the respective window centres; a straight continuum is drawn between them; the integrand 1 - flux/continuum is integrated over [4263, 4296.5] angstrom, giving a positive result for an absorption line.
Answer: 3.0 angstrom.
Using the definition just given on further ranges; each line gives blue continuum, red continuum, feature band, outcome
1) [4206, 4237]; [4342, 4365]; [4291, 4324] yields 5.9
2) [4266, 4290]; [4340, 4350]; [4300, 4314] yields 3.3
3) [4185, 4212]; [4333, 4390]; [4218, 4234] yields 4.8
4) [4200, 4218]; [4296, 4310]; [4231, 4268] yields -1.8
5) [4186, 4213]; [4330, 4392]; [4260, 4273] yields 2.3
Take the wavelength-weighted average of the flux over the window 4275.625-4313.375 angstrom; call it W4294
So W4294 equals 16.5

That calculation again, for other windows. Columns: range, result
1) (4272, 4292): 16.7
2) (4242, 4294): 17.2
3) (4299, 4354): 20.7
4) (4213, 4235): 15.1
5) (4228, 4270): 17.5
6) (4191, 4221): 19.2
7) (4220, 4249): 16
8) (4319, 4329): 20.2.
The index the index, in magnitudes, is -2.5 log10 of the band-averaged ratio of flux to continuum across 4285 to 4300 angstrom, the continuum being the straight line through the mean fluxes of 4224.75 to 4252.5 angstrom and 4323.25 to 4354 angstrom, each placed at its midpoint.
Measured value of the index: 0.18 mag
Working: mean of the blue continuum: 16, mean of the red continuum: 22.3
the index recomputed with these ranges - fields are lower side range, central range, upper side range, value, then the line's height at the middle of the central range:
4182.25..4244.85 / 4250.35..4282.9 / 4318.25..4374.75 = 0.19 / 20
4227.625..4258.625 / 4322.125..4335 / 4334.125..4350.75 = 0.07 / 22.8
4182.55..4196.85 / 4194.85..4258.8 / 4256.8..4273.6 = 0.06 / 18.1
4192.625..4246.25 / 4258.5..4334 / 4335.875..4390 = 0.14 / 20.5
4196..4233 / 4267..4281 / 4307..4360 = 0.19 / 19.5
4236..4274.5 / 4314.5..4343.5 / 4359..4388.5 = -0.07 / 20.8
